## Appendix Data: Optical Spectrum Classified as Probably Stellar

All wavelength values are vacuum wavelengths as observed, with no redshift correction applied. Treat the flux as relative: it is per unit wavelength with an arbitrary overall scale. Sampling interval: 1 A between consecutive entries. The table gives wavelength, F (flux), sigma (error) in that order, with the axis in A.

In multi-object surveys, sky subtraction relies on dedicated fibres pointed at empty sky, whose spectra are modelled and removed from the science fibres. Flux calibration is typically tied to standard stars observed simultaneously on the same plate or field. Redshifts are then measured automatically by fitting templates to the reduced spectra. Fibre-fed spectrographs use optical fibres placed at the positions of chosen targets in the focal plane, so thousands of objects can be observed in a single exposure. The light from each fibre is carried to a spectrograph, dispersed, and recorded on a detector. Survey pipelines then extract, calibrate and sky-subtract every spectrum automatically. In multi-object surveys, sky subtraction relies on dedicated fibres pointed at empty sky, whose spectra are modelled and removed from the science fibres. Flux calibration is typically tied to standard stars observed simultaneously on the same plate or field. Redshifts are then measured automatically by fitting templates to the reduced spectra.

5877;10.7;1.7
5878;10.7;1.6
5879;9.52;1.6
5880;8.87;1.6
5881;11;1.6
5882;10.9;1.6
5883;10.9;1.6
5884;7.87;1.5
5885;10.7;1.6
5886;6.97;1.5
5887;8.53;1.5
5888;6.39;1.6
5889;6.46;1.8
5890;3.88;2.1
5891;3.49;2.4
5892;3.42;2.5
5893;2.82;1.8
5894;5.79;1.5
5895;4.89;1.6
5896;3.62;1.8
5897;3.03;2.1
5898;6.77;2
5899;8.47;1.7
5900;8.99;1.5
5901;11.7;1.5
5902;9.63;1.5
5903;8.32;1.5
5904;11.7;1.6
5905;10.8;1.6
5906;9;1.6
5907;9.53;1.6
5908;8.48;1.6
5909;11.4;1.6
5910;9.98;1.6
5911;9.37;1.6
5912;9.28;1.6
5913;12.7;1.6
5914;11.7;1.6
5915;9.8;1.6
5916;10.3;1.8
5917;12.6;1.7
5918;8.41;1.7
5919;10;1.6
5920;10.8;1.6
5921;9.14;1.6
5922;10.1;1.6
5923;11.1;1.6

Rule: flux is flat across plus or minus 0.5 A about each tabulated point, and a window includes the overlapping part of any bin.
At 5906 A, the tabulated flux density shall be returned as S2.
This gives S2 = 9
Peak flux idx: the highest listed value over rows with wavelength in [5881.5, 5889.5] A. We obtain 10.9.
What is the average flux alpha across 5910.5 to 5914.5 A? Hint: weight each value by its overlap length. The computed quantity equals 10.8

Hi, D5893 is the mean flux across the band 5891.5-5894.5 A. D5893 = 4.01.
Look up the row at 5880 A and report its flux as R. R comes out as 8.87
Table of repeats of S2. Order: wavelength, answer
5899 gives 8.47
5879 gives 9.52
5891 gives 3.49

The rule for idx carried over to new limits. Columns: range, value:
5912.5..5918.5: 12.7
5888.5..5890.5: 6.46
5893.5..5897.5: 5.79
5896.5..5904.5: 11.7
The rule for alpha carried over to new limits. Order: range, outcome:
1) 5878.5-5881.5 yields 9.8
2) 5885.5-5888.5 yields 7.3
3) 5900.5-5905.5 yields 10.4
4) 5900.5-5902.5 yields 10.7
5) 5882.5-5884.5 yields 9.38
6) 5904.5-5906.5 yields 9.9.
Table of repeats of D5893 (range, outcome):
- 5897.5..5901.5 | 8.98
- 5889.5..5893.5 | 3.4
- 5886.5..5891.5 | 5.75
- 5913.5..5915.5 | 10.8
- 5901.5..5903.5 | 8.98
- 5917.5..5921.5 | 9.59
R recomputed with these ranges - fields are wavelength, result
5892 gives 3.42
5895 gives 4.89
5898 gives 6.77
